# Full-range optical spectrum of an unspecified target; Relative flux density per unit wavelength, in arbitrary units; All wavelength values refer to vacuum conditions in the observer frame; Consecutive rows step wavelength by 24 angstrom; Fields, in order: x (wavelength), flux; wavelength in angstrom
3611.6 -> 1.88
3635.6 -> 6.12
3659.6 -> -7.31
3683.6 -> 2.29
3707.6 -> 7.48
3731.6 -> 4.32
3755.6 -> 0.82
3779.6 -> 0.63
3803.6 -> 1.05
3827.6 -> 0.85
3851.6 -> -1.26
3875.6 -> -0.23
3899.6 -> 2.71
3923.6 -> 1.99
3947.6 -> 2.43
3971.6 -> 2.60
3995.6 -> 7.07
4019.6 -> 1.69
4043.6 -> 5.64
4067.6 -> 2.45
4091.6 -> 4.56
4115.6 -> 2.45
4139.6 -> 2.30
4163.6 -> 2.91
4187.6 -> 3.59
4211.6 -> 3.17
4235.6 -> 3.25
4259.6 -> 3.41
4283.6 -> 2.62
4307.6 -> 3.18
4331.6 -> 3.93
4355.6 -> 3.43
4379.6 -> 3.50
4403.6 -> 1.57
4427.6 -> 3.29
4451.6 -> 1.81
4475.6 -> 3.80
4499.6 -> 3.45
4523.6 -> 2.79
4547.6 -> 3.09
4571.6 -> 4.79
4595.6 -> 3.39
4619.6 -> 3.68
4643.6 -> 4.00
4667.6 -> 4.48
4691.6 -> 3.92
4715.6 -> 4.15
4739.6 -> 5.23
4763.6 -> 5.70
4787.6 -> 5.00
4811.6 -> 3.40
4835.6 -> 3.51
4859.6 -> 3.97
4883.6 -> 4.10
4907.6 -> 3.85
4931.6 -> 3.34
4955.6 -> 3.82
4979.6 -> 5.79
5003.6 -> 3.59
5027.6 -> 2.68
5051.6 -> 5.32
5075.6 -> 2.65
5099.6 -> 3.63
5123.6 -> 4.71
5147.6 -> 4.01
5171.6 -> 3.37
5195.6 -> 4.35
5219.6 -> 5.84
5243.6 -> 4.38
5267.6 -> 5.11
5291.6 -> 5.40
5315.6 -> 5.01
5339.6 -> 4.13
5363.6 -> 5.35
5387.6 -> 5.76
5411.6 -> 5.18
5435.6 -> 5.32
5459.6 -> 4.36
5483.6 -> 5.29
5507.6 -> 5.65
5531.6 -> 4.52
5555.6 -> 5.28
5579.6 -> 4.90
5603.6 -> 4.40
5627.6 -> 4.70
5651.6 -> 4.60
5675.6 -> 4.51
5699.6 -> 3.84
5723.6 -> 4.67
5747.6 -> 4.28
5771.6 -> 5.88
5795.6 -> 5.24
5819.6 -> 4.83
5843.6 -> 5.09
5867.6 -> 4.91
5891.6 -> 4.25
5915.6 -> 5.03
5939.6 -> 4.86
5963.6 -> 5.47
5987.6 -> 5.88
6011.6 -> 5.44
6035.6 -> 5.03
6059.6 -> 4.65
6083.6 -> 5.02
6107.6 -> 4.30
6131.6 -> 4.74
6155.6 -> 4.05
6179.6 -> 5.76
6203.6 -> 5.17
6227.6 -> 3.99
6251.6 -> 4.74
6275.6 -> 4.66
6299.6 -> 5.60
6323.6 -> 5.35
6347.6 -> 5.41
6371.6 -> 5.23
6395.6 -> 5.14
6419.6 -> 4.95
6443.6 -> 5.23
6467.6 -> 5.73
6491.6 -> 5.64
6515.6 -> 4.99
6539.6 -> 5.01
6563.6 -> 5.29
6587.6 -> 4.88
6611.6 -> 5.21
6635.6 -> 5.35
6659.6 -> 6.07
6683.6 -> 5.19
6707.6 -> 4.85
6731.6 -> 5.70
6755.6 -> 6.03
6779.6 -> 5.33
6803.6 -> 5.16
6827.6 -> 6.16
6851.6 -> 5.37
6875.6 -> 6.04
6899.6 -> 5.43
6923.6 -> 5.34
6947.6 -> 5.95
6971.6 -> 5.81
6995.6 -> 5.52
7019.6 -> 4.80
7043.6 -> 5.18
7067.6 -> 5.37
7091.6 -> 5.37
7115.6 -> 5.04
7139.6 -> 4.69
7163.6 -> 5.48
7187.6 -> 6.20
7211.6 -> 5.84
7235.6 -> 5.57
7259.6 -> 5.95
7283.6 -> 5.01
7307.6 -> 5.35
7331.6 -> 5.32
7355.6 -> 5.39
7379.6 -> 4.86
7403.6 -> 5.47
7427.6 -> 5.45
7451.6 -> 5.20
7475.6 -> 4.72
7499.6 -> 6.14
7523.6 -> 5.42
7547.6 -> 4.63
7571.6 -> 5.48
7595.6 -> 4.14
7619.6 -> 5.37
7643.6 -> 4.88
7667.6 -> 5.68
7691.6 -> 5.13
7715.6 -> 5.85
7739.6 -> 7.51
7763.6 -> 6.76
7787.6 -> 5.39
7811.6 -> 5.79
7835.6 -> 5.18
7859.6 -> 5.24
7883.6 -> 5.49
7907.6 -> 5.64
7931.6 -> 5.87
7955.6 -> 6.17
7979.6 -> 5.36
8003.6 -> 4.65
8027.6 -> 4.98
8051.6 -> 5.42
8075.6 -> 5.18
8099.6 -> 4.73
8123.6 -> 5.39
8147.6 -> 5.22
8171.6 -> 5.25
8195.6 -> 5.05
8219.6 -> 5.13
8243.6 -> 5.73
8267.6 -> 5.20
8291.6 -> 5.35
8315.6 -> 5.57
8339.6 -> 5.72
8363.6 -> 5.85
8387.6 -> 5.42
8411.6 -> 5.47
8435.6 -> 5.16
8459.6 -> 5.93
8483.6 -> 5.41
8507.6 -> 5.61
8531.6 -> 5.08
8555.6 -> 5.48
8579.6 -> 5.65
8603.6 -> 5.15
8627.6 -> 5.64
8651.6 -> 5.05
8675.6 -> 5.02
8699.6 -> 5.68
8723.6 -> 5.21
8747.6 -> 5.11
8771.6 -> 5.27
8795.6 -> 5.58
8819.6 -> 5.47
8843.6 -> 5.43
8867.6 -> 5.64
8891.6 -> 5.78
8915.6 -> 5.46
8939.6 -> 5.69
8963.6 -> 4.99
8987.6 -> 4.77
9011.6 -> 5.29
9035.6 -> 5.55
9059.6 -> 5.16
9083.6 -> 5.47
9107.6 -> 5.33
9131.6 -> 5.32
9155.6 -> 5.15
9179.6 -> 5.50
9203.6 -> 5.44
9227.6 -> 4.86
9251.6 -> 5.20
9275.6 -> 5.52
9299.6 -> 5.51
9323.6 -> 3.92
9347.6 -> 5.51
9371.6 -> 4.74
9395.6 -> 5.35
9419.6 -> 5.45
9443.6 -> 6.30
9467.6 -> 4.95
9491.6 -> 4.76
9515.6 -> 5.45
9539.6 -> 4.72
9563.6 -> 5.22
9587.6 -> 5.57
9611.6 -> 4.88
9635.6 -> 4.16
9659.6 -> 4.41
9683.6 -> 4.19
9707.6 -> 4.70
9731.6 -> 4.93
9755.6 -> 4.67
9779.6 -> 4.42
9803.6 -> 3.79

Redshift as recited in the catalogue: 0.181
